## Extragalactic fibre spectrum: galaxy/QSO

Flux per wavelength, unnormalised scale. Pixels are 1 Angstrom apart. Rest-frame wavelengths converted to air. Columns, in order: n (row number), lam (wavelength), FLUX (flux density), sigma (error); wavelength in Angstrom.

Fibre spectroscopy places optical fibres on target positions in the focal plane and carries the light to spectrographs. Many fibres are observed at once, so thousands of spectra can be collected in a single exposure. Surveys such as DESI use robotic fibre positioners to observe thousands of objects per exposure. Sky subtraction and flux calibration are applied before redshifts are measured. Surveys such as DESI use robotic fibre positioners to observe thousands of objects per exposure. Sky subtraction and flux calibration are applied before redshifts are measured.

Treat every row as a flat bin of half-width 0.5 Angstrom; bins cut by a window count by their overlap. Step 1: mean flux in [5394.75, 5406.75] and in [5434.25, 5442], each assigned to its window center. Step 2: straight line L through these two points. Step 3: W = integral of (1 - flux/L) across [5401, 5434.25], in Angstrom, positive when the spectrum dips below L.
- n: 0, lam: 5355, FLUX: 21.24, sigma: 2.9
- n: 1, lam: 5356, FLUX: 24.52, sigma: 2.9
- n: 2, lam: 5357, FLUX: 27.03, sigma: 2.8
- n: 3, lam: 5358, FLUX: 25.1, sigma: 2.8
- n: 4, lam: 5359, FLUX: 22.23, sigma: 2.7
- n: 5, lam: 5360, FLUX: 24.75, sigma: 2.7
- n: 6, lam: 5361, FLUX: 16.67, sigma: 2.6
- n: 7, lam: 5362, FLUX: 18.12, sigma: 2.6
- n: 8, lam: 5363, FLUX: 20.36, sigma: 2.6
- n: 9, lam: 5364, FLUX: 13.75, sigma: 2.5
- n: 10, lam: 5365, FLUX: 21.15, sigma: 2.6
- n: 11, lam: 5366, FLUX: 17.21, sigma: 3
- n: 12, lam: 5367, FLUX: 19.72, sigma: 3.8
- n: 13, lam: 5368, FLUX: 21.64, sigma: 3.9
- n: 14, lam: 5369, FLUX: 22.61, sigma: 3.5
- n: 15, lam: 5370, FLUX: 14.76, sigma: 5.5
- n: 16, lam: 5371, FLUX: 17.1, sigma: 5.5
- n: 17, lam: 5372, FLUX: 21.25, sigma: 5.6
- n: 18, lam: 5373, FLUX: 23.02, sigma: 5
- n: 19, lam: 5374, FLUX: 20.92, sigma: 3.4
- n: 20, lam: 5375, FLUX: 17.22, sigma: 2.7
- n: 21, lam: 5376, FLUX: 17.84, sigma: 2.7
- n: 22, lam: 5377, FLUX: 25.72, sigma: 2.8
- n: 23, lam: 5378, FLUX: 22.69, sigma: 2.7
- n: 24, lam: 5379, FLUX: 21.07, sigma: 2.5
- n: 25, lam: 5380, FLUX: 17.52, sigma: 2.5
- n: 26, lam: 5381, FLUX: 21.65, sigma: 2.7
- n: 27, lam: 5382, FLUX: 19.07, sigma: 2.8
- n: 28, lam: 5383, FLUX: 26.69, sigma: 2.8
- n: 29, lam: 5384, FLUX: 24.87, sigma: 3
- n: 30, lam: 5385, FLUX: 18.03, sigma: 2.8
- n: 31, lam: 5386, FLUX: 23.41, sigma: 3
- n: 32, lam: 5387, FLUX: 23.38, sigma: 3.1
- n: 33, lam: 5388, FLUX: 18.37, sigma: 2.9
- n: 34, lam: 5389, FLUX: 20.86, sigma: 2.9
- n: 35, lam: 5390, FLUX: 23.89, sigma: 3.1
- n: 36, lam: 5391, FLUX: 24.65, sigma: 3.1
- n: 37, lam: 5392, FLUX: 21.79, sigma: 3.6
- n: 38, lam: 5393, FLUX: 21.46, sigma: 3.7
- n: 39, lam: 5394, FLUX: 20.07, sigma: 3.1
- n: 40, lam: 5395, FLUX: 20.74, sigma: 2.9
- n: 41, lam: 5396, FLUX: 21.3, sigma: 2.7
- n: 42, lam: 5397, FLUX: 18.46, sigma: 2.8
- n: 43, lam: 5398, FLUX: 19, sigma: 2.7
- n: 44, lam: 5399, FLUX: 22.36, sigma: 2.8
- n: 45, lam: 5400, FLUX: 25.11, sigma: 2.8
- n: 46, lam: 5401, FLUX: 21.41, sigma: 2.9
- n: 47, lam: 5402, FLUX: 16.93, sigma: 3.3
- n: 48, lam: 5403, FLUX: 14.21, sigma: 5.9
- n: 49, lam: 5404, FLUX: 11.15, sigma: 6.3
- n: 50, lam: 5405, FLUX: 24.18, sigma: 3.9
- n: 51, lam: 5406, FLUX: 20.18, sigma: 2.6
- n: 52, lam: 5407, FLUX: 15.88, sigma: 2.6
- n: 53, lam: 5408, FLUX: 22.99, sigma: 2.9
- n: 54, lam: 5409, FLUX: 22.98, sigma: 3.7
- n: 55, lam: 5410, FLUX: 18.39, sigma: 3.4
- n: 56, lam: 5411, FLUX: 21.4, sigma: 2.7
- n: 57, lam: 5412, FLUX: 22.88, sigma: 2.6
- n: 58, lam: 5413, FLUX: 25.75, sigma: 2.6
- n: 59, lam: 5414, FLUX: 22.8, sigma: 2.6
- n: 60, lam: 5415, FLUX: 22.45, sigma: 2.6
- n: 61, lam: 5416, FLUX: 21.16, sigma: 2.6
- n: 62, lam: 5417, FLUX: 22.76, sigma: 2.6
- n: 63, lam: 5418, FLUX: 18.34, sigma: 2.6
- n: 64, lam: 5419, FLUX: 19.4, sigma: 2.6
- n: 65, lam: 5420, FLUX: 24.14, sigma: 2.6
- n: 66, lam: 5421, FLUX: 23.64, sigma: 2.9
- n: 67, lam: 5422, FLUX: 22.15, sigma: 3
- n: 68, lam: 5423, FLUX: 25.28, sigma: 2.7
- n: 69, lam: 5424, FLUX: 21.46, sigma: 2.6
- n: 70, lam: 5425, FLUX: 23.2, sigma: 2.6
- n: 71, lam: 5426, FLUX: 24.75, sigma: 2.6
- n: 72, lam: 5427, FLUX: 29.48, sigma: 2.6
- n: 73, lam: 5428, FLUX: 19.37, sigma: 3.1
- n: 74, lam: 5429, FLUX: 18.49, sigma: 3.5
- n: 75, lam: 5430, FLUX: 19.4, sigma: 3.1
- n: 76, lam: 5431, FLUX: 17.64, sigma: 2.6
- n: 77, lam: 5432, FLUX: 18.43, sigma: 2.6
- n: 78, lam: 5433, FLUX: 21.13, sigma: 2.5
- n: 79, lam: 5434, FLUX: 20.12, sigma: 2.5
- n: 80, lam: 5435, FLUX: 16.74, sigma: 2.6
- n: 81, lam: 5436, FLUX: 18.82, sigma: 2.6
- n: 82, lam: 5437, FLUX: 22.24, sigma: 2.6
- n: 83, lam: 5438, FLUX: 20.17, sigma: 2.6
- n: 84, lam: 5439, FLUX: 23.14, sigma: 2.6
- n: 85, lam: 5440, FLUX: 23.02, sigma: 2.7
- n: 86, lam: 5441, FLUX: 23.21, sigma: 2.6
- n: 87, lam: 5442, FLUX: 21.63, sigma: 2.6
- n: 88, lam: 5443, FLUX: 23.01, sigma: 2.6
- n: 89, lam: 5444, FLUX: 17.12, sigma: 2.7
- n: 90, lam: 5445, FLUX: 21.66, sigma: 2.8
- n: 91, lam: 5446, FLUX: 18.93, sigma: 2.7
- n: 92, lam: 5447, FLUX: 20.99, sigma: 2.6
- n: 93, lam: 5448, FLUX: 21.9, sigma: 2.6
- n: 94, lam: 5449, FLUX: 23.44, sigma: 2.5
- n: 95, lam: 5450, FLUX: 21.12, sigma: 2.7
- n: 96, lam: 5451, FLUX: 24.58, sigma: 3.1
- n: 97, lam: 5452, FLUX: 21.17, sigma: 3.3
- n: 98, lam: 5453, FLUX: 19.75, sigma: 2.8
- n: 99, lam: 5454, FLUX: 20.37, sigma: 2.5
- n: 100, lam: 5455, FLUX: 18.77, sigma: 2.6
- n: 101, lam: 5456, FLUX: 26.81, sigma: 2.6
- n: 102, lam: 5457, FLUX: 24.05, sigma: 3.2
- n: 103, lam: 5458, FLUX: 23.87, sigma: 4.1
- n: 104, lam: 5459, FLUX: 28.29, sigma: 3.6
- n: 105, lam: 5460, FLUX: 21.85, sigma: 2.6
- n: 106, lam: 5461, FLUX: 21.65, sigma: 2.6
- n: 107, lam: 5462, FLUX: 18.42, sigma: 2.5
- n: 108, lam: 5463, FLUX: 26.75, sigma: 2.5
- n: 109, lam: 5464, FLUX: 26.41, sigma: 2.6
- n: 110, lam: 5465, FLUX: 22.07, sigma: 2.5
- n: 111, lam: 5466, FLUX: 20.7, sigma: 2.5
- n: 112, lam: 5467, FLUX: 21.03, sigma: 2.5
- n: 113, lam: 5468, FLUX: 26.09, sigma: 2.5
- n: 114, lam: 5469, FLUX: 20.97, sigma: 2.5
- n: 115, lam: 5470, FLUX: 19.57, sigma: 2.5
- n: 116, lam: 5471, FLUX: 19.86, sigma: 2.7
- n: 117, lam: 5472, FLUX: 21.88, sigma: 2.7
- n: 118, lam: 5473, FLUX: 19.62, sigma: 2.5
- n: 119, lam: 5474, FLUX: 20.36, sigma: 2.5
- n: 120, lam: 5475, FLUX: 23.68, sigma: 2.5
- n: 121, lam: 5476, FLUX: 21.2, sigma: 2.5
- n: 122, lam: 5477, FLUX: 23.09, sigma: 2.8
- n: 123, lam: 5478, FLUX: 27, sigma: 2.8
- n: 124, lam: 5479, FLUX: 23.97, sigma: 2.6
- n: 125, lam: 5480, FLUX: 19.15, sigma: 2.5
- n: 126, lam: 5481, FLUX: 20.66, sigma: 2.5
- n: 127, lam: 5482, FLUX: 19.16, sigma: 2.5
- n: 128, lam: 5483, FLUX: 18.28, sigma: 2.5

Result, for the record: -1.3 Angstrom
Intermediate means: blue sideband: 19.5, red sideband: 21.1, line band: 21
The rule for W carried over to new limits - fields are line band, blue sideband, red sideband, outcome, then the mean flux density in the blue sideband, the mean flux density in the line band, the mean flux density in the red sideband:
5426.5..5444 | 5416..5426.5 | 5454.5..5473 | 1.3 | 22.4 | 20.8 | 22.6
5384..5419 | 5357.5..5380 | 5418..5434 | 0.3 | 20.2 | 20.9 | 21.7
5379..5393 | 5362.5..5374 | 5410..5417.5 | -0.8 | 19.4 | 21.8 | 22.5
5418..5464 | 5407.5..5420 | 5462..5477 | 0.3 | 21.9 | 21.8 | 22.1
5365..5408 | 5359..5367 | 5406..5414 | -0.5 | 19.1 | 20.5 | 21.5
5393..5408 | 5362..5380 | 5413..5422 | 1.2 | 19.8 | 19.5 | 22.1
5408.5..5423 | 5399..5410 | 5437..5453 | -1.4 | 19.6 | 22.1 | 21.6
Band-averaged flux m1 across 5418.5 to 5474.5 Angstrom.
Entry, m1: 21.8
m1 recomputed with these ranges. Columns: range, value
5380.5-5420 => 21.1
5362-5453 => 21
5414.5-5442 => 21.5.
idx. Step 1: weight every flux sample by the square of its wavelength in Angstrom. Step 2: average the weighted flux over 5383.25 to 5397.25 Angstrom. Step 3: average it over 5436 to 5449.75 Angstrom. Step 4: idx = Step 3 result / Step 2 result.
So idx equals 1.0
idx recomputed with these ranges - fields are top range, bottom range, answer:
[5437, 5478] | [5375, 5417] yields 1.07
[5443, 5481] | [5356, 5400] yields 1.09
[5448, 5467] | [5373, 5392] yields 1.08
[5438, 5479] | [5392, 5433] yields 1.07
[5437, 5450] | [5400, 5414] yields 1.08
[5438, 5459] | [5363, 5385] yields 1.12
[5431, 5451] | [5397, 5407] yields 1.11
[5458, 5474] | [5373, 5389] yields 1.08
